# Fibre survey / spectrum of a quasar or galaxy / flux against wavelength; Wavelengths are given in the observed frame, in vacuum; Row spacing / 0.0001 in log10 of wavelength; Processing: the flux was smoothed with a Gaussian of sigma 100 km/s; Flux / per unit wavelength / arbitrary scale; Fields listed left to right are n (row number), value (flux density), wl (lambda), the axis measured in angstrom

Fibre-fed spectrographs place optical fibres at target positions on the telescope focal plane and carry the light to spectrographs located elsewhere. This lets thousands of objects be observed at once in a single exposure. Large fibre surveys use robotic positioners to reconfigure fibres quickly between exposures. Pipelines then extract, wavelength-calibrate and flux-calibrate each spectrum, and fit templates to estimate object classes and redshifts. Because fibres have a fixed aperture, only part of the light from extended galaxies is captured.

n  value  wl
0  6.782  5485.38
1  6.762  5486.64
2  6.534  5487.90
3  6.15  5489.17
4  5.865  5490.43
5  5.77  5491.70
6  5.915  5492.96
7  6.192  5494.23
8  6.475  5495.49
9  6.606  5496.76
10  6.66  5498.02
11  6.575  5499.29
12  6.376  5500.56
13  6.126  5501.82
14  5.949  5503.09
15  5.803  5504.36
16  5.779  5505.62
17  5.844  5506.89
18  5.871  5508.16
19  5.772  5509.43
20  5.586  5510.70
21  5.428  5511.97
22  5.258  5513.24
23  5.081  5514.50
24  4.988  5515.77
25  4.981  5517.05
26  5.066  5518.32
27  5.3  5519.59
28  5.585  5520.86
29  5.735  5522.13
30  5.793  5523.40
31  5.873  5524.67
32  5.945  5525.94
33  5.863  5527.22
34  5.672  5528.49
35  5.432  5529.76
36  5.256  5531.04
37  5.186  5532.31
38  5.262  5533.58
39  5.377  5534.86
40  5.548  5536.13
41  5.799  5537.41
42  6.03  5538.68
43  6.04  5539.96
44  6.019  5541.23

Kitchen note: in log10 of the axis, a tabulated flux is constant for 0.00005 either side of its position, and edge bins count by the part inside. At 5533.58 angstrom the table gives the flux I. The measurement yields 5.262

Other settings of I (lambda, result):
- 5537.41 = 5.799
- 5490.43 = 5.865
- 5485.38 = 6.782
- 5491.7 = 5.77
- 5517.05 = 4.981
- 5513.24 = 5.258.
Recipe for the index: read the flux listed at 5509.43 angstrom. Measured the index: 5.772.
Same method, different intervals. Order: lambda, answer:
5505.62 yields 5.779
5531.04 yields 5.256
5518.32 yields 5.066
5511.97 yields 5.428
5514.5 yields 5.081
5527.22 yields 5.863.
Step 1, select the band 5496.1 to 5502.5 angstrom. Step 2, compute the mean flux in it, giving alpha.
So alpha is 6.46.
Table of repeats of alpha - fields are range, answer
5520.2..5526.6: 5.79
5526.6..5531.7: 5.56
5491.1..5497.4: 6.2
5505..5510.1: 5.81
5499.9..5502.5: 6.25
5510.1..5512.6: 5.5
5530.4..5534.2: 5.24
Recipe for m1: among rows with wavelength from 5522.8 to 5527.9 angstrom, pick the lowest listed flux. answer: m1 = 5.793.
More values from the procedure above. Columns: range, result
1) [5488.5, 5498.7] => 5.77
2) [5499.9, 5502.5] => 6.126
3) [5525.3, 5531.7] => 5.256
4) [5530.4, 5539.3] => 5.186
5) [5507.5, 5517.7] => 4.981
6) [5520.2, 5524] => 5.585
